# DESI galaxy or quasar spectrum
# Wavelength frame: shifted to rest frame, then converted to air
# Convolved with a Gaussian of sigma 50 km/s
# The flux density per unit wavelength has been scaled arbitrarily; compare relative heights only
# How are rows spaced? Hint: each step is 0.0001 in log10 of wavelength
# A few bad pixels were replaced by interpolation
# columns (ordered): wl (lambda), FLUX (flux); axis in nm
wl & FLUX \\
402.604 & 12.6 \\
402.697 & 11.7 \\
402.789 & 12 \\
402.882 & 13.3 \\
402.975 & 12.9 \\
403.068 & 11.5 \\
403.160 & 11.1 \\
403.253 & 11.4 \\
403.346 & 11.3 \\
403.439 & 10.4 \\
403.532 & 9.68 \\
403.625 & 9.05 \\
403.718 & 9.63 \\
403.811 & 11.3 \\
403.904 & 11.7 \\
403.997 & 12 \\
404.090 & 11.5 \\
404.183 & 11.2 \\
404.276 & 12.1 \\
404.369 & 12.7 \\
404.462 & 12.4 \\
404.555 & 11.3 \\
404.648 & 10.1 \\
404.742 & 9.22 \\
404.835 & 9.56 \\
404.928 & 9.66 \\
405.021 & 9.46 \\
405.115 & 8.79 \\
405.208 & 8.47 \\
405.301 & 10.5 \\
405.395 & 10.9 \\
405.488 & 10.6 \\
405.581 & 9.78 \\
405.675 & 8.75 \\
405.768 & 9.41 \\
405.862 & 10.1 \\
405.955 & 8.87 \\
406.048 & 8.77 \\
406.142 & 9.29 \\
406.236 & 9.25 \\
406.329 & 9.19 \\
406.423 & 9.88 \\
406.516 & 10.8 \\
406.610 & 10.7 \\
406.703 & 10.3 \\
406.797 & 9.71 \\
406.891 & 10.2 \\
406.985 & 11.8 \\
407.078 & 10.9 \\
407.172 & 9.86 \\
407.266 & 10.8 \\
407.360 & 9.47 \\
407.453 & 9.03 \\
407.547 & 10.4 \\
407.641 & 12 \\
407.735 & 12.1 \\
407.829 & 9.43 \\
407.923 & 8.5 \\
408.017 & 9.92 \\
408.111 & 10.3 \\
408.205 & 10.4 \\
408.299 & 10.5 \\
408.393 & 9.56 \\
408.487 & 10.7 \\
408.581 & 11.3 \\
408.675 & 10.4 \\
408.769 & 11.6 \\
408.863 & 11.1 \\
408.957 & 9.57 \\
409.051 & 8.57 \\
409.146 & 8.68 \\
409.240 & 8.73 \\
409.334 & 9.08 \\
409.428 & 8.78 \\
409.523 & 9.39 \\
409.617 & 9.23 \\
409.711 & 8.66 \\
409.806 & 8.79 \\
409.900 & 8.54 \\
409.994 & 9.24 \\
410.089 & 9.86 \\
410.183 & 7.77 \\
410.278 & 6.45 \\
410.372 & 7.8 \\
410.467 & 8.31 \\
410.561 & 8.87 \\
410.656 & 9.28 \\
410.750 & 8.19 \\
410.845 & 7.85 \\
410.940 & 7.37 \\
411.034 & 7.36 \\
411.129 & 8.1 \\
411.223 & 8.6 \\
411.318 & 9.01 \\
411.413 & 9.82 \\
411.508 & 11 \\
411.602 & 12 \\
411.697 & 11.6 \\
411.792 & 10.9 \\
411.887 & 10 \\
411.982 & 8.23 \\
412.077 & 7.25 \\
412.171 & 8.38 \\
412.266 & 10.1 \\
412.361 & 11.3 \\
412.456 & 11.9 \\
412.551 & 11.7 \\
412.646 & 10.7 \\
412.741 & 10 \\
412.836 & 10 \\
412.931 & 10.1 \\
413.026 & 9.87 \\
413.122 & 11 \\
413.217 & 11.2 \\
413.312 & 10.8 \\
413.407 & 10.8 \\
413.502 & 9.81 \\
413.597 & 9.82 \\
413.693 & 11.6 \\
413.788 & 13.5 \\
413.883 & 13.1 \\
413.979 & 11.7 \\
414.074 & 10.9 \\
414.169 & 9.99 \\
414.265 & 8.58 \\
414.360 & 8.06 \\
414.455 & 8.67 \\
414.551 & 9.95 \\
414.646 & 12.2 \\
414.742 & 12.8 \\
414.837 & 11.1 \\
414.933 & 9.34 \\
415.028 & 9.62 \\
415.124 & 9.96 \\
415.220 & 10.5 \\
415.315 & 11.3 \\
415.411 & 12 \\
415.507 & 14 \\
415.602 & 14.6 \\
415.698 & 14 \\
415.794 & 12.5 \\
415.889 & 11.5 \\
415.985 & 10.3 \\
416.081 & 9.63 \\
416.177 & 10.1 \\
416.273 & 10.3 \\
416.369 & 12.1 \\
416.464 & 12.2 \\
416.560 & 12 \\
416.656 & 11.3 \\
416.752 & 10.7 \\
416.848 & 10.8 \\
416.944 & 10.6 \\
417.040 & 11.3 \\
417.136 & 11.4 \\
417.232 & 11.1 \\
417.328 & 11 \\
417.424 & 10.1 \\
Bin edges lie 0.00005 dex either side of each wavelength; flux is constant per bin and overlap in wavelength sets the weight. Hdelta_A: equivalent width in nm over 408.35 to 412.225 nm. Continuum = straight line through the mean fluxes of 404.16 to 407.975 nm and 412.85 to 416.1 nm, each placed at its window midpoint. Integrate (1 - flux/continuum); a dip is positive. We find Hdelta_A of 0.52 nm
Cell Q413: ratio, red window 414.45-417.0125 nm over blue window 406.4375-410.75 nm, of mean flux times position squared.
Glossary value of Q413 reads 1.2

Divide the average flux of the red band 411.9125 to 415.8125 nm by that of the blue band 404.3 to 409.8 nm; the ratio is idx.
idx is 1.08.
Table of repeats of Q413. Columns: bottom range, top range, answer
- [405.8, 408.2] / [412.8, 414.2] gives 1.12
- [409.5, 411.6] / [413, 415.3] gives 1.25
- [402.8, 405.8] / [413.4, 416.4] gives 1.09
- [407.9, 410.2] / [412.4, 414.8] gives 1.15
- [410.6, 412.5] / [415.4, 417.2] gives 1.27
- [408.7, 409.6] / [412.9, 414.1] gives 1.19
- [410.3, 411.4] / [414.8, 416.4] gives 1.40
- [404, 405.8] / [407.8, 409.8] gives 0.95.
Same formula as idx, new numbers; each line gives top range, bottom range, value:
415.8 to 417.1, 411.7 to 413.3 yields 1.08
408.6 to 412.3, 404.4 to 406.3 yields 0.93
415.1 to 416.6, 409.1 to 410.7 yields 1.35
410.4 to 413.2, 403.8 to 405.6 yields 0.90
